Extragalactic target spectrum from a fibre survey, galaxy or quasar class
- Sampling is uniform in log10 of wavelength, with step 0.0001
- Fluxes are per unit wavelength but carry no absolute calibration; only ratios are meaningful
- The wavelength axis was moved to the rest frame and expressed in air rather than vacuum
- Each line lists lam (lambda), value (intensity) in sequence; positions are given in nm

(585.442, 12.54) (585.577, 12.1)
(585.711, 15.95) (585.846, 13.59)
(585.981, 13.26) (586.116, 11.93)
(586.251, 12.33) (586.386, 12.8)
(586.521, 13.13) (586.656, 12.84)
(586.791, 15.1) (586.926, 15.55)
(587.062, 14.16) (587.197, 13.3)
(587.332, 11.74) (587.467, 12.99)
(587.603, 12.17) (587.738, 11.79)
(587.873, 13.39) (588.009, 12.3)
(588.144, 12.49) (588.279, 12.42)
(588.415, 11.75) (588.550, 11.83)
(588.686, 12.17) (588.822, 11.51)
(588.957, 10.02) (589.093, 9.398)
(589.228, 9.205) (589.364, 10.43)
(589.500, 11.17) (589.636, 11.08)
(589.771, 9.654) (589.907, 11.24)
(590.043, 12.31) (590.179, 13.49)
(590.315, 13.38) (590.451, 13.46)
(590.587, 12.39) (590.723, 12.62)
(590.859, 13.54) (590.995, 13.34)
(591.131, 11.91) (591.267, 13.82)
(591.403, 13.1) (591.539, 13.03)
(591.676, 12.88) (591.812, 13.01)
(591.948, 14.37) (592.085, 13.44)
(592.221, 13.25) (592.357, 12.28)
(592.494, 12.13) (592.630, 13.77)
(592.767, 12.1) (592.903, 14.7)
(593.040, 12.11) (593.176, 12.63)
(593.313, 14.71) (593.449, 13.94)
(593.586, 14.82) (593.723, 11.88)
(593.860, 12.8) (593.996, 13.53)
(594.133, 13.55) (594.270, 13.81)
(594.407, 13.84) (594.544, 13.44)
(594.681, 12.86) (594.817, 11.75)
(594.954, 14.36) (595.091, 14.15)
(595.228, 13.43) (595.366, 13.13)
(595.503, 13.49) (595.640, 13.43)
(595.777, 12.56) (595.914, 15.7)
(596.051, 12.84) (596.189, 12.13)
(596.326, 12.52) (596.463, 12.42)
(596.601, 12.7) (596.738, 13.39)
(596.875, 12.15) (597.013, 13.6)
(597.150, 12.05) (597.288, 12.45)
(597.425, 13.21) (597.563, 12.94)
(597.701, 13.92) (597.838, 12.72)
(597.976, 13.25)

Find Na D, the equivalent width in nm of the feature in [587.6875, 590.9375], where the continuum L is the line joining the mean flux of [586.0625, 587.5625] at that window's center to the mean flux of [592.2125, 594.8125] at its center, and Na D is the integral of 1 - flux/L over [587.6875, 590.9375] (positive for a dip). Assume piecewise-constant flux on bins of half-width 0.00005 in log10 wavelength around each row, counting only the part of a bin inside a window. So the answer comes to 0.35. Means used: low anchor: 13.2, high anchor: 13.2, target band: 11.8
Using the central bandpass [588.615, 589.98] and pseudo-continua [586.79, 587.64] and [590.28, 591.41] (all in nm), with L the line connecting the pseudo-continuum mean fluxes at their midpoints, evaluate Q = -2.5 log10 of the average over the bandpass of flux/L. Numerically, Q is 0.24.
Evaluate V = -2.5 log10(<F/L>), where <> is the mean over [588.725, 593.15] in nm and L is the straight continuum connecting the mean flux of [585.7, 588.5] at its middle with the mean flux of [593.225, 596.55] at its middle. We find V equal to 0.07 mag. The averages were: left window 13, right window 13.4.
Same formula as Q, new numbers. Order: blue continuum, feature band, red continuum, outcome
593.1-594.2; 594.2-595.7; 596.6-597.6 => -0.016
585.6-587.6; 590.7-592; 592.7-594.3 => 0.017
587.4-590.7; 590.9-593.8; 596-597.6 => -0.090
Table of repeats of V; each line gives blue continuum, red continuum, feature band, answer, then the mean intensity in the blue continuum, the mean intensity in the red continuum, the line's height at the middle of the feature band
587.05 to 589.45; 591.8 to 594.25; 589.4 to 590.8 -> 0.03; 11.8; 13.3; 12.4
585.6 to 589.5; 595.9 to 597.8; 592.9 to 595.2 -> -0.05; 12.5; 12.9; 12.8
